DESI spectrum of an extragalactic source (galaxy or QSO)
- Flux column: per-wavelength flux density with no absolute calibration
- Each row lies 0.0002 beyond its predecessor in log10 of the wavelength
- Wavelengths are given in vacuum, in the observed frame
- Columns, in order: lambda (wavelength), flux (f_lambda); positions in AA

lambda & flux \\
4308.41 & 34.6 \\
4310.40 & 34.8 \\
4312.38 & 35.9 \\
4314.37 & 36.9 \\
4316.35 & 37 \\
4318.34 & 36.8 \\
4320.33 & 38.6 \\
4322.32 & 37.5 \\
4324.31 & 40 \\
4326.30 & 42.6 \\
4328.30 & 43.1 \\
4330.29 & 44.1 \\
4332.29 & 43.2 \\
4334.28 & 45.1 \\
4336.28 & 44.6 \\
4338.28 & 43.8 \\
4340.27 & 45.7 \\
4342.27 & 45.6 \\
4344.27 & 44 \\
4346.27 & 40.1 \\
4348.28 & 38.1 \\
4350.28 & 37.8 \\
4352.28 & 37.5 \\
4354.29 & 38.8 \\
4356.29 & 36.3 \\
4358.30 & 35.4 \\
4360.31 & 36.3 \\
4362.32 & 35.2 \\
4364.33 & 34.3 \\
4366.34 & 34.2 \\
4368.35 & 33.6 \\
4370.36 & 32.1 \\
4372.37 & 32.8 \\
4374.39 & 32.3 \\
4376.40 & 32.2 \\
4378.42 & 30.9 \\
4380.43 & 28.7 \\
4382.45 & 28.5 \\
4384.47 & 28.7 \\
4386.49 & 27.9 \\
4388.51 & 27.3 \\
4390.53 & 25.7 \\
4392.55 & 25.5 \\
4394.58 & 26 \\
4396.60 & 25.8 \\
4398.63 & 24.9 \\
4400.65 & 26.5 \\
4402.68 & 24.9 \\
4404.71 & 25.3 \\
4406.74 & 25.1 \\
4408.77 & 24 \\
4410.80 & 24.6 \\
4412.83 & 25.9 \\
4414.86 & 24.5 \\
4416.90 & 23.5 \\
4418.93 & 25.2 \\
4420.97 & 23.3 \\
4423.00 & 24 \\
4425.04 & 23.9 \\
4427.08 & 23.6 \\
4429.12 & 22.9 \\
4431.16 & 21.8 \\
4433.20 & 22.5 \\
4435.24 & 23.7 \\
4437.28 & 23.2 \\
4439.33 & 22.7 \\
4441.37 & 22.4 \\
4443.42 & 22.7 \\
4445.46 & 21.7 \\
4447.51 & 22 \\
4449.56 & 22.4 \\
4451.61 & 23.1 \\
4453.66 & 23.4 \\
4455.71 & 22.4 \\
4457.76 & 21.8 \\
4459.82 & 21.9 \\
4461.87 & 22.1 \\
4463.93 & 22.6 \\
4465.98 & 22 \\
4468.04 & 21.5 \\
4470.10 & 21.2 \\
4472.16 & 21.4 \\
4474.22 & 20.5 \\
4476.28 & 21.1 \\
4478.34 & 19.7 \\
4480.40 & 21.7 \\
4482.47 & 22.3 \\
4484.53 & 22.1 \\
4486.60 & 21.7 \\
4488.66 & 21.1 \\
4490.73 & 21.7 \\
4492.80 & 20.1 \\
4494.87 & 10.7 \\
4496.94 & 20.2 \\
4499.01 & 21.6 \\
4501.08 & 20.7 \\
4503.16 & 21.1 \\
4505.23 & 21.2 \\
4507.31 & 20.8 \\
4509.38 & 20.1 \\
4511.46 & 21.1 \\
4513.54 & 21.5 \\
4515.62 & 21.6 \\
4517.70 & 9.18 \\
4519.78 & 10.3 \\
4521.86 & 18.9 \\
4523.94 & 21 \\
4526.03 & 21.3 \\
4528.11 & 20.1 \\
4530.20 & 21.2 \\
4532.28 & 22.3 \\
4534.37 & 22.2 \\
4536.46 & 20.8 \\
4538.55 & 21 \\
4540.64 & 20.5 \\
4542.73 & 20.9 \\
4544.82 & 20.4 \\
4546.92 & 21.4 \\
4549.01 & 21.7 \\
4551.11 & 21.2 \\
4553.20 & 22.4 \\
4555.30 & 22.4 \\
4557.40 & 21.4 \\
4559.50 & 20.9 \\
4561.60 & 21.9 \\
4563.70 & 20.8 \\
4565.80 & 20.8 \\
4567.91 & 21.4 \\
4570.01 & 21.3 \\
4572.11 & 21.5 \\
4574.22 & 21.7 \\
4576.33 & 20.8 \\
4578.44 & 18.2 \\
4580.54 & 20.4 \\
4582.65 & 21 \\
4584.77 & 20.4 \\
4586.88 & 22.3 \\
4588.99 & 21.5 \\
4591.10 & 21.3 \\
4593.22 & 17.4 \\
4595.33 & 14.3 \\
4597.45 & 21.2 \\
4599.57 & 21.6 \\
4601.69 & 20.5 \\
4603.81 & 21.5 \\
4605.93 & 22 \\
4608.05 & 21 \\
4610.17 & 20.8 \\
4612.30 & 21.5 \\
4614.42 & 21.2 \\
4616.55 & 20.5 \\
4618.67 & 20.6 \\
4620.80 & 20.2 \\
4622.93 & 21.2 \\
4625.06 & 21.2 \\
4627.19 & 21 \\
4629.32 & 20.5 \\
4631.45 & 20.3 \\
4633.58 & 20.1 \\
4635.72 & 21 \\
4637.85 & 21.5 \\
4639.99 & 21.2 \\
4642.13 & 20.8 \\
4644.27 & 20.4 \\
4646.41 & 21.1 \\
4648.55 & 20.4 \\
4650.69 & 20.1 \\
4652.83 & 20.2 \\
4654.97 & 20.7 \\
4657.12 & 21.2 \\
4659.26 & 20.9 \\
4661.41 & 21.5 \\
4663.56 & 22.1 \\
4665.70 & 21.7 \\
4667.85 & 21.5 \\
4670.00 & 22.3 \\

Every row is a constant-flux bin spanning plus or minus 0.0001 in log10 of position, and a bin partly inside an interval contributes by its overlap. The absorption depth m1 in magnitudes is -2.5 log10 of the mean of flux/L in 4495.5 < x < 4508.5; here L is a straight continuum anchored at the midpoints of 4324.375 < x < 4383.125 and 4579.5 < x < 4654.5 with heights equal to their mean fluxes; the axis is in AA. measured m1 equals 0.34 mag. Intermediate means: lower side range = 37.9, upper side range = 20.6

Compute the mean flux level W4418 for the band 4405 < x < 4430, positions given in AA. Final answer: 24.2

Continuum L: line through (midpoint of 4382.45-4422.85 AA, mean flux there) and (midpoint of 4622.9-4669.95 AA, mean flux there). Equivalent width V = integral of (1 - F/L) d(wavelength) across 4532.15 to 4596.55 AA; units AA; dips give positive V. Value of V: 4.8 AA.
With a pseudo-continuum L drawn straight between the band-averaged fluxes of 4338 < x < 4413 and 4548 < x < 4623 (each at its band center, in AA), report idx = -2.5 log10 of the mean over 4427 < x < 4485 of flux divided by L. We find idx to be 0.25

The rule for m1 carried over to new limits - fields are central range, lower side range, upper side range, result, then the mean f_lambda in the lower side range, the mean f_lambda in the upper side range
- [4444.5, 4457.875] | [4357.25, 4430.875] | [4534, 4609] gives 0.14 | 27.9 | 20.9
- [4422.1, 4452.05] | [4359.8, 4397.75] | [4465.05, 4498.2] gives 0.09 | 30.3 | 20.6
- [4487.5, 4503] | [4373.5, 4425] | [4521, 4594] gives 0.18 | 26.4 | 21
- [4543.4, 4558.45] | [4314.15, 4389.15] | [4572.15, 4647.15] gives 0.13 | 37.1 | 20.6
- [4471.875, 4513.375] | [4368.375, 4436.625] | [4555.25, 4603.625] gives 0.14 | 26.3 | 20.6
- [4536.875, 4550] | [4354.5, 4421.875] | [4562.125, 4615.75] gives 0.08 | 28.8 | 20.7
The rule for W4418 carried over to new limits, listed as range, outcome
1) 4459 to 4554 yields 20.5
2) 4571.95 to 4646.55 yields 20.6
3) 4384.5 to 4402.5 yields 26.3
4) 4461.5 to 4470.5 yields 21.9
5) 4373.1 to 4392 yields 29.1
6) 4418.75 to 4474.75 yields 22.5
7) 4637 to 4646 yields 21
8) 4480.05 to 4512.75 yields 20.5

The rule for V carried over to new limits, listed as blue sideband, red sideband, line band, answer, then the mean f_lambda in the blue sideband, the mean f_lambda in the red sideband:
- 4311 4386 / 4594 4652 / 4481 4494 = 3.40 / 37.4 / 20.6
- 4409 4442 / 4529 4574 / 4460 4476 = 0.88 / 23.6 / 21.4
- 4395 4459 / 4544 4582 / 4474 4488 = 0.82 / 23.7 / 21.1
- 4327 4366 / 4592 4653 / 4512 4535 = 7.13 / 40.4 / 20.5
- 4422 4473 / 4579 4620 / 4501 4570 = 2.95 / 22.5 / 20.6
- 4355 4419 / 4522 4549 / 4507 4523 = 3.14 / 29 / 21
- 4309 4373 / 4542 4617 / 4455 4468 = 3.35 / 38.8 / 20.9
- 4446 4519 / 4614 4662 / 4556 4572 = -0.37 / 20.8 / 20.8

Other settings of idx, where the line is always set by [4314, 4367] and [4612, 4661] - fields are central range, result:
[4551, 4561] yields 0.19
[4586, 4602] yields 0.18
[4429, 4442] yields 0.43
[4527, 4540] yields 0.28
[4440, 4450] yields 0.43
